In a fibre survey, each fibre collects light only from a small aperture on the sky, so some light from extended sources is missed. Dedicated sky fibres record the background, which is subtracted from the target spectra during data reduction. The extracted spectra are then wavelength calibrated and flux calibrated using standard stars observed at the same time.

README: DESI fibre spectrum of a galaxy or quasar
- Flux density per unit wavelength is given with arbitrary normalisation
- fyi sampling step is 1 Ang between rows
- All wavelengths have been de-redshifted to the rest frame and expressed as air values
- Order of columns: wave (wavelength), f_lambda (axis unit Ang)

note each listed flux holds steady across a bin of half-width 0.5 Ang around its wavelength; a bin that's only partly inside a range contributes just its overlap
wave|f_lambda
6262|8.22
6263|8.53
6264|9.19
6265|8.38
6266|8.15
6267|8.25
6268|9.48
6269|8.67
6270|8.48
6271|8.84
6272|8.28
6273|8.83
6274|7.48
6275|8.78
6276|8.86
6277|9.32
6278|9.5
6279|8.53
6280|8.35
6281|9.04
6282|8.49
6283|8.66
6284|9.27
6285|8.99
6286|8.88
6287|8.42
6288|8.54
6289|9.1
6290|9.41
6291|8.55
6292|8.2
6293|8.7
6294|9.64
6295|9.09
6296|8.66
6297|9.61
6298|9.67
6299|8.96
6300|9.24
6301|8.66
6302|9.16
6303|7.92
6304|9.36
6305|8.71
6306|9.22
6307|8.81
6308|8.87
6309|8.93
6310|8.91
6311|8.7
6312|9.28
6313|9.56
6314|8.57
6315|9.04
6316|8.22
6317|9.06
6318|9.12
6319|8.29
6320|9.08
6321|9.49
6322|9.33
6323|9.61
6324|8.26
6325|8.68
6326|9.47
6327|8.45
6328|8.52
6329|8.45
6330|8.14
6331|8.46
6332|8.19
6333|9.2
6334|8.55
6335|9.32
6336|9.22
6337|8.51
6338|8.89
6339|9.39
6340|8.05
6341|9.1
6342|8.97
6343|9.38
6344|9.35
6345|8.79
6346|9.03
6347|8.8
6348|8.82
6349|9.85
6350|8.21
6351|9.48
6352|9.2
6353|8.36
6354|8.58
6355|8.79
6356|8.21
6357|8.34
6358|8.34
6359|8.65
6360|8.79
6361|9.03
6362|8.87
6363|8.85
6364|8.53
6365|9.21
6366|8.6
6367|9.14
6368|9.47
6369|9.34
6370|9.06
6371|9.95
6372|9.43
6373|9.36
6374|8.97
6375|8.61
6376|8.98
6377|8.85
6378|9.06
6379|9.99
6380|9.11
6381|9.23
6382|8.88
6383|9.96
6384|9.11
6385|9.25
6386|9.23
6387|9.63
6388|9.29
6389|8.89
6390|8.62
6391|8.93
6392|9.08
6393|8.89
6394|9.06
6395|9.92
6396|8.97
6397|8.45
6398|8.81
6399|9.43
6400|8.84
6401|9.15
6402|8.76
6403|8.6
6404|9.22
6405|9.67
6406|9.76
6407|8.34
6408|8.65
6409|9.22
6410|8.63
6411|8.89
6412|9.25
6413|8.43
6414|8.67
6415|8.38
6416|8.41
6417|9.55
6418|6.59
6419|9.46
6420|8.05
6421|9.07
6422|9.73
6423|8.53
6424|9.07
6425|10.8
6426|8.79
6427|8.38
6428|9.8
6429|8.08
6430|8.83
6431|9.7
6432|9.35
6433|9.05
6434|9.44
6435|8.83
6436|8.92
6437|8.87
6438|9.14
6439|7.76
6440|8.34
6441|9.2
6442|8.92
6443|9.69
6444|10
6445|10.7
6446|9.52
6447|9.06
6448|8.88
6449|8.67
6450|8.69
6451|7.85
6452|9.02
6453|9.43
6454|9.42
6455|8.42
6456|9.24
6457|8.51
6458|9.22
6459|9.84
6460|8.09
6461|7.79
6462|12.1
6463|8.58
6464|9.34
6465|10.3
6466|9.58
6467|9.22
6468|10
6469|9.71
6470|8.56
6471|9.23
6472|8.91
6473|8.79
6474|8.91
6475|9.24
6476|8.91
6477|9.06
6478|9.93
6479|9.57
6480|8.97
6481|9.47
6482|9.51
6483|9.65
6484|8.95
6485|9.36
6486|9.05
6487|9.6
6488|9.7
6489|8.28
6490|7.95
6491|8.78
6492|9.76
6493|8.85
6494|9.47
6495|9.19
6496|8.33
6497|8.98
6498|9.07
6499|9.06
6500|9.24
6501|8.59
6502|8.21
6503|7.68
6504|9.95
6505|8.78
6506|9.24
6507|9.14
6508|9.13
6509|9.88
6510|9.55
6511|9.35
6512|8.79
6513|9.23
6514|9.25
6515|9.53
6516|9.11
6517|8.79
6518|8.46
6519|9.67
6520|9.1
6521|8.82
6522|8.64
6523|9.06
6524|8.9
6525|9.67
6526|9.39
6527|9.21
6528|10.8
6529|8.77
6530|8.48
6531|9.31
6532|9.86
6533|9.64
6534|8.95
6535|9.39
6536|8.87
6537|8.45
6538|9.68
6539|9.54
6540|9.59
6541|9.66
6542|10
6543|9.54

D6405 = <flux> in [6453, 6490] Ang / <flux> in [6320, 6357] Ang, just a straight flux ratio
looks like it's 1.04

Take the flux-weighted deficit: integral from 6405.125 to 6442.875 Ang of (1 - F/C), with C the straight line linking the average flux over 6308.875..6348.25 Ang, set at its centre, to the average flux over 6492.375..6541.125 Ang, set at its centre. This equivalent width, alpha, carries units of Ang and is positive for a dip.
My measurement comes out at 0.5 Ang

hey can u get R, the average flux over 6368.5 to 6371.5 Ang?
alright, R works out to 9.45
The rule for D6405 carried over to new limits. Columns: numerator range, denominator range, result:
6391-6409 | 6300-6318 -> 1.02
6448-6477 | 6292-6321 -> 1.02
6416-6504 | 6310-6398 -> 1.01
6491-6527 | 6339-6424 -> 1.01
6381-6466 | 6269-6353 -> 1.02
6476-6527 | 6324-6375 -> 1.03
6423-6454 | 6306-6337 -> 1.03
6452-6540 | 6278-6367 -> 1.03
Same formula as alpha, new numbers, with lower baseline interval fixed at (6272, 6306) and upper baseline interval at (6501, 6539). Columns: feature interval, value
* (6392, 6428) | 0.3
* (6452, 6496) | -0.5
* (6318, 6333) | 0.2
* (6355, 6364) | 0.3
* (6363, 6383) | -0.4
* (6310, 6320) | 0.0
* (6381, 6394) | -0.2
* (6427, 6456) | 0.0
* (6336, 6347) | 0.0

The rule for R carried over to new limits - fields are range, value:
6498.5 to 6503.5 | 8.56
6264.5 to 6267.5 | 8.26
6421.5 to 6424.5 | 9.11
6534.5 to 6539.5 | 9.19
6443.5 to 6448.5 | 9.63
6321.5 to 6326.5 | 9.07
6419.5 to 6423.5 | 8.84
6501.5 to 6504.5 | 8.61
